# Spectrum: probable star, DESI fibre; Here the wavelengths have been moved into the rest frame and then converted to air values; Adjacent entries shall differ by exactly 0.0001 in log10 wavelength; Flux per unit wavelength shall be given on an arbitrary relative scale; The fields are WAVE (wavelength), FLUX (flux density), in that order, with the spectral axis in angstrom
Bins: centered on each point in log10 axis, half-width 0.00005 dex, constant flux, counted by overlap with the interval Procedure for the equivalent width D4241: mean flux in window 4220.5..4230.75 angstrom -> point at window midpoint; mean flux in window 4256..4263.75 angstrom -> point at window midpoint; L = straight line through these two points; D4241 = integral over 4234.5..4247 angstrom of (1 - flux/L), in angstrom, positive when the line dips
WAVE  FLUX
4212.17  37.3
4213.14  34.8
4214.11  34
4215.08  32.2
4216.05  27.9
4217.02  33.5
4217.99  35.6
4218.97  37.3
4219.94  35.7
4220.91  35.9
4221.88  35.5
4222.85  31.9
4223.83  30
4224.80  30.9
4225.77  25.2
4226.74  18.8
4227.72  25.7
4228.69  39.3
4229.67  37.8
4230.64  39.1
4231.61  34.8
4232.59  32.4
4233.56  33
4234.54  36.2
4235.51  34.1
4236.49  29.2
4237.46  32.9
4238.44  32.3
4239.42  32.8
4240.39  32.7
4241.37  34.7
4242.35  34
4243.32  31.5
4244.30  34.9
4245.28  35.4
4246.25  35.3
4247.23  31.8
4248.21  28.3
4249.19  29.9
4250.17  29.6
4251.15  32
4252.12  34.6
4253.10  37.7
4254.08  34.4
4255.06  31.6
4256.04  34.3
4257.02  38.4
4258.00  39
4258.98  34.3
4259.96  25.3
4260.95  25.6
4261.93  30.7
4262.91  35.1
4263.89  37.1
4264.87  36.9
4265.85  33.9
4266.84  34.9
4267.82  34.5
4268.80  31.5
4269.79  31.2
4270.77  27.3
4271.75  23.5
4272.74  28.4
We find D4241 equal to -0.5 angstrom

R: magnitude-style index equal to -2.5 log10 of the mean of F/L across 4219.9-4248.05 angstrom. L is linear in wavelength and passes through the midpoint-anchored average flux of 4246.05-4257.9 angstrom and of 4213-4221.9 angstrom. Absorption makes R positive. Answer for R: 0.03 mag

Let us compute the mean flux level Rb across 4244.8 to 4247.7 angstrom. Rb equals 34.2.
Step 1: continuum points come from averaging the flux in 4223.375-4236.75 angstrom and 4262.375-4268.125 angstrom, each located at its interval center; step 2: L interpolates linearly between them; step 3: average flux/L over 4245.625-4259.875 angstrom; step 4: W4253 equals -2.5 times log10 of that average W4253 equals 0.02 mag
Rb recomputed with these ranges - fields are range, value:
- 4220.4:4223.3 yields 34.5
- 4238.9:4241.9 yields 33.3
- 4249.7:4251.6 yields 30.8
